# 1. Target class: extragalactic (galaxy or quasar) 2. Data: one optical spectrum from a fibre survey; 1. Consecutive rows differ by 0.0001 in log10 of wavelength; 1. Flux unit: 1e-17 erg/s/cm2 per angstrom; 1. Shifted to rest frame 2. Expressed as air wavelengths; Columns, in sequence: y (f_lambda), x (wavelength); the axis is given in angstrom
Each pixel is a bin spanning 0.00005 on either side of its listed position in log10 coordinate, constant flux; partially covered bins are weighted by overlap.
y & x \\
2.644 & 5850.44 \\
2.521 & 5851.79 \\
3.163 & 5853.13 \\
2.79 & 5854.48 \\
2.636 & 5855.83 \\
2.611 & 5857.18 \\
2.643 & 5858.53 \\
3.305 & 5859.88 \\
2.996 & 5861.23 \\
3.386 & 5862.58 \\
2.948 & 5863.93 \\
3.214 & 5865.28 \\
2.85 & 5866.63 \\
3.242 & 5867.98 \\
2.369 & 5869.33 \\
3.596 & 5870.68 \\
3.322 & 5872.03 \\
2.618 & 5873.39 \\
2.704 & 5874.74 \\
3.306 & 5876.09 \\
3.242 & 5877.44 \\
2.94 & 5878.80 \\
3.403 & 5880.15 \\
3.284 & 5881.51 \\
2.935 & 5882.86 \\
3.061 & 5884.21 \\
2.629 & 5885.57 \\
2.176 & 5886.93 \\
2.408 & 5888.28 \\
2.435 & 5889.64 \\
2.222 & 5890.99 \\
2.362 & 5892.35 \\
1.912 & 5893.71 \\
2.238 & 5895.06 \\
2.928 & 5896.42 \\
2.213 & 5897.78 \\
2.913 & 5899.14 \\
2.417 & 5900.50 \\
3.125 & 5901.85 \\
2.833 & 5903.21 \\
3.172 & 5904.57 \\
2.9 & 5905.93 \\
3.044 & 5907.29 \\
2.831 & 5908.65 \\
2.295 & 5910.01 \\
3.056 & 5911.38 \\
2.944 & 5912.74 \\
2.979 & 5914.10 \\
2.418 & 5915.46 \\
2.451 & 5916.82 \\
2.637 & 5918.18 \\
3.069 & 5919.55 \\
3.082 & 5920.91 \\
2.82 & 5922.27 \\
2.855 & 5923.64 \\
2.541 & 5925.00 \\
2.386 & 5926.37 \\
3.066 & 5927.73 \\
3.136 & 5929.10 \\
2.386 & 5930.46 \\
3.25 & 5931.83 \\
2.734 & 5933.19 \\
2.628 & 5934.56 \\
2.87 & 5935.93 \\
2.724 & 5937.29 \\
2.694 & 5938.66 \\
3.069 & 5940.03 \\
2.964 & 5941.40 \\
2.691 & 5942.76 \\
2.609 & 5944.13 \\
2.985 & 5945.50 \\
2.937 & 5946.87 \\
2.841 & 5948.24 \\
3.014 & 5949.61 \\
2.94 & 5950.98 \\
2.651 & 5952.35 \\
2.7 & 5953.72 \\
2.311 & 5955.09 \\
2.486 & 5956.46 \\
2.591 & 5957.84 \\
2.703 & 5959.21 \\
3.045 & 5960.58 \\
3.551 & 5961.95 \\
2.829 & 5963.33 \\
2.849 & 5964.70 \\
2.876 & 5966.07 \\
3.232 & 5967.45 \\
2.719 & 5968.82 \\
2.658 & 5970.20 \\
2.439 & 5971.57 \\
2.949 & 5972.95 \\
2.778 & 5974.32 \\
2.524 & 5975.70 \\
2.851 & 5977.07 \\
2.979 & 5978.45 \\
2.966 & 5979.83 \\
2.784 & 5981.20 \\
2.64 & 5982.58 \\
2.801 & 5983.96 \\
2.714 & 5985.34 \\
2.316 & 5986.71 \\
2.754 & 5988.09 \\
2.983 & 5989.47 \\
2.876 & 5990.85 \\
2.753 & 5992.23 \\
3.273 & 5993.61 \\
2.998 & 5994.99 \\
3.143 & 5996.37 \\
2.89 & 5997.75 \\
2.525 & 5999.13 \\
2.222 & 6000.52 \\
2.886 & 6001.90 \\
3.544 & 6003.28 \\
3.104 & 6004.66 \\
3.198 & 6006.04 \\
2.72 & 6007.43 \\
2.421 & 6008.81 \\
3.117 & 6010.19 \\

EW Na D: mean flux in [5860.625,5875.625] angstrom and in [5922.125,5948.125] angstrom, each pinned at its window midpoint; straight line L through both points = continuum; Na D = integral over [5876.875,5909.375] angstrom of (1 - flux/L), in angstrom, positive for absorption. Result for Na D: 2.4 angstrom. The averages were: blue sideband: 3.03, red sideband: 2.81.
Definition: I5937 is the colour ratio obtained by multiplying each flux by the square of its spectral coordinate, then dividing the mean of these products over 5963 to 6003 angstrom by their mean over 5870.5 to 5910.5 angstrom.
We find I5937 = 1.0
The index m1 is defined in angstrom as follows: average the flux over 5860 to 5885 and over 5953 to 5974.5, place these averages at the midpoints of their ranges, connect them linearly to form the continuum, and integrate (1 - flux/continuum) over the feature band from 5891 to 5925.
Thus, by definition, 2.90 angstrom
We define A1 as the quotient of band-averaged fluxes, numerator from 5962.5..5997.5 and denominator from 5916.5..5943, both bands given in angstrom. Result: 1.01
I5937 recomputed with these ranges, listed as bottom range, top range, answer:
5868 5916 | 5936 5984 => 1.03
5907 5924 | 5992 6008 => 1.08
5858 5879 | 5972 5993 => 0.95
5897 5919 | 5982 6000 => 1.05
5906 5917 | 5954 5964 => 1.02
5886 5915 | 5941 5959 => 1.06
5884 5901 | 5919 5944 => 1.17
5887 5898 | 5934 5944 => 1.22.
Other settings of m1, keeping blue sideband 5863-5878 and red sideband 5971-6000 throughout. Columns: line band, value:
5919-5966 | 1.13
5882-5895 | 2.36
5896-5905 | 0.59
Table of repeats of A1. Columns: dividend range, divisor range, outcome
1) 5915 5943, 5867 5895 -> 1.00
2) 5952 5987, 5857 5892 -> 0.95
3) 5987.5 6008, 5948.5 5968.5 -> 1.03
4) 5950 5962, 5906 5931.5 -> 0.98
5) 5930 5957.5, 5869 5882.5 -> 0.90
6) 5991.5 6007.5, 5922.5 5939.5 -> 1.06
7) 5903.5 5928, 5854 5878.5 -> 0.94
